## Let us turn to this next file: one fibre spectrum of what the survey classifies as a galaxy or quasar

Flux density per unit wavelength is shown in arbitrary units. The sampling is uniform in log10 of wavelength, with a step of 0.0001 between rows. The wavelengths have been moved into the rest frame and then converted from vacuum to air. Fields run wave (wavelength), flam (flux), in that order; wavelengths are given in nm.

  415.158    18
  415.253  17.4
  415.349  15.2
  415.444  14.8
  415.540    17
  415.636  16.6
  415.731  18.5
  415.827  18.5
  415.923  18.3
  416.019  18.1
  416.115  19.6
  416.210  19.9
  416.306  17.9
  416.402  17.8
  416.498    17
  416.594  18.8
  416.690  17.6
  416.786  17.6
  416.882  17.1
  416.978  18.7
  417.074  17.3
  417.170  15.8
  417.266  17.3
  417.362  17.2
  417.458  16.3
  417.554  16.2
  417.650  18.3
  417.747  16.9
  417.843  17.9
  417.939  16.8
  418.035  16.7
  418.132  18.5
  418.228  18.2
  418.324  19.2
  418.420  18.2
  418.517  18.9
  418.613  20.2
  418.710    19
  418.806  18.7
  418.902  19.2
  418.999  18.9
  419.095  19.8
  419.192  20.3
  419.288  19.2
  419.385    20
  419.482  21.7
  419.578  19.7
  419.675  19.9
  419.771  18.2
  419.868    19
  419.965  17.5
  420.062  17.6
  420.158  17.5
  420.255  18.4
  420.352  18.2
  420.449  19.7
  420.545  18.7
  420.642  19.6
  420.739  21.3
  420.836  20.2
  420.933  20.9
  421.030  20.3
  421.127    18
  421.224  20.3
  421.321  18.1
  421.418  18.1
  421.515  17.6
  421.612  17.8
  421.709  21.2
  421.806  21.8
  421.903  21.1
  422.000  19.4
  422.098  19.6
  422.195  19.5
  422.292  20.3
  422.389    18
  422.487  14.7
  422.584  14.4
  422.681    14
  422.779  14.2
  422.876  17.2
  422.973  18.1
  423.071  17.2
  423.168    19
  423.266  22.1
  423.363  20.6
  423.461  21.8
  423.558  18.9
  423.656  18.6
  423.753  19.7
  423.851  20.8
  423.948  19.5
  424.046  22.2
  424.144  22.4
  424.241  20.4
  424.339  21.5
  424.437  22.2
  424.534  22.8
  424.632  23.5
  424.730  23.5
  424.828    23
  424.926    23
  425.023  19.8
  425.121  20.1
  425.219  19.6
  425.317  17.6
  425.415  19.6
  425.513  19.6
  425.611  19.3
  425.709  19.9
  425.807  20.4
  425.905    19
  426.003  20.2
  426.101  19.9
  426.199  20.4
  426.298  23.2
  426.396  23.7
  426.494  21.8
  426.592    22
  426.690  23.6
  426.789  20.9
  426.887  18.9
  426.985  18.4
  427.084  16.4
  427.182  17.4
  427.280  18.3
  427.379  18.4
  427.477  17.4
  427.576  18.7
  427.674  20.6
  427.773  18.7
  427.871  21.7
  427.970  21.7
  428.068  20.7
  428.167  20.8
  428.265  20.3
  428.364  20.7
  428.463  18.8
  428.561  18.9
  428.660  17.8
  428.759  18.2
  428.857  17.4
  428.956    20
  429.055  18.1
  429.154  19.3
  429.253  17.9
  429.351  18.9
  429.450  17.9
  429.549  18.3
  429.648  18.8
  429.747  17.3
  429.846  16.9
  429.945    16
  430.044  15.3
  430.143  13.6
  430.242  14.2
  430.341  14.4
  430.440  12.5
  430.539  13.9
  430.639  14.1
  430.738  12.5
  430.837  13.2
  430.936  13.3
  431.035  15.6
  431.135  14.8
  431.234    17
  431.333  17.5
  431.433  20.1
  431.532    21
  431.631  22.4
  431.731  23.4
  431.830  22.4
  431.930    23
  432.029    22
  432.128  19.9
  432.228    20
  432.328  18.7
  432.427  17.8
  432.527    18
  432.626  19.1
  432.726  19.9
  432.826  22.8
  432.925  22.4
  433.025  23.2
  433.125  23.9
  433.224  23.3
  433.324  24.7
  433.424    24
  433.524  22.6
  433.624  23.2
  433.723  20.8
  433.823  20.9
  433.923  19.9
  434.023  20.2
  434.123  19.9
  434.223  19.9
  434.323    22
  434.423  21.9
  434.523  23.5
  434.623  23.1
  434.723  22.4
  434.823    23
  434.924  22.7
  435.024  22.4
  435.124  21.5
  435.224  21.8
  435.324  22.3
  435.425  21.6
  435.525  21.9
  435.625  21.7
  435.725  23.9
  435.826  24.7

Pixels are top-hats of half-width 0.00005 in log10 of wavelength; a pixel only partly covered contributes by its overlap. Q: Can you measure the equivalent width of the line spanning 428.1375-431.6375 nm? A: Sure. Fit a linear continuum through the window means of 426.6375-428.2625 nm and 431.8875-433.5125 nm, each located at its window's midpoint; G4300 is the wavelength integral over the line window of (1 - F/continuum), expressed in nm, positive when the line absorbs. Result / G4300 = 0.57 nm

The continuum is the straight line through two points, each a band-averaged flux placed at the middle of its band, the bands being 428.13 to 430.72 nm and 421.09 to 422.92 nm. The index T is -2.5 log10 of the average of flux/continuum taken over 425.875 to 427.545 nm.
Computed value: -0.14 mag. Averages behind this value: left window 18.2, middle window 20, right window 17.2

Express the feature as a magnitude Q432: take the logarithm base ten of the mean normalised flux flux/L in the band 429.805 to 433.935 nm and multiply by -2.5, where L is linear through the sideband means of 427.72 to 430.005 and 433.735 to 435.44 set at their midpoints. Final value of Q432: 0.08 mag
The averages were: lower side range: 18.9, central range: 18.9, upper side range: 21.7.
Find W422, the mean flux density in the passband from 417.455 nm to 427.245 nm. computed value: 19.5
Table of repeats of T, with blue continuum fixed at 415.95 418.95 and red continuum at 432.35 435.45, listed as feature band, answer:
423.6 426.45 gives -0.06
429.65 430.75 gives 0.37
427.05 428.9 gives 0.07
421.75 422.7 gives 0.04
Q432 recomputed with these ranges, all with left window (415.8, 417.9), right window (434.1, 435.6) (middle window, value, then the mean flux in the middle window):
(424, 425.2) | -0.13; 22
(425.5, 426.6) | -0.05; 20.8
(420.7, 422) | -0.05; 19.7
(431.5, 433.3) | 0.00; 21.3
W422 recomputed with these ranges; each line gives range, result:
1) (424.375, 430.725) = 19.1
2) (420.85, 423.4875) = 18.7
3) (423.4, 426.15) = 20.7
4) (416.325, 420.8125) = 18.4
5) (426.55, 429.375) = 19.3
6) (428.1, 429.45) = 19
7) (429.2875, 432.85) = 17.6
